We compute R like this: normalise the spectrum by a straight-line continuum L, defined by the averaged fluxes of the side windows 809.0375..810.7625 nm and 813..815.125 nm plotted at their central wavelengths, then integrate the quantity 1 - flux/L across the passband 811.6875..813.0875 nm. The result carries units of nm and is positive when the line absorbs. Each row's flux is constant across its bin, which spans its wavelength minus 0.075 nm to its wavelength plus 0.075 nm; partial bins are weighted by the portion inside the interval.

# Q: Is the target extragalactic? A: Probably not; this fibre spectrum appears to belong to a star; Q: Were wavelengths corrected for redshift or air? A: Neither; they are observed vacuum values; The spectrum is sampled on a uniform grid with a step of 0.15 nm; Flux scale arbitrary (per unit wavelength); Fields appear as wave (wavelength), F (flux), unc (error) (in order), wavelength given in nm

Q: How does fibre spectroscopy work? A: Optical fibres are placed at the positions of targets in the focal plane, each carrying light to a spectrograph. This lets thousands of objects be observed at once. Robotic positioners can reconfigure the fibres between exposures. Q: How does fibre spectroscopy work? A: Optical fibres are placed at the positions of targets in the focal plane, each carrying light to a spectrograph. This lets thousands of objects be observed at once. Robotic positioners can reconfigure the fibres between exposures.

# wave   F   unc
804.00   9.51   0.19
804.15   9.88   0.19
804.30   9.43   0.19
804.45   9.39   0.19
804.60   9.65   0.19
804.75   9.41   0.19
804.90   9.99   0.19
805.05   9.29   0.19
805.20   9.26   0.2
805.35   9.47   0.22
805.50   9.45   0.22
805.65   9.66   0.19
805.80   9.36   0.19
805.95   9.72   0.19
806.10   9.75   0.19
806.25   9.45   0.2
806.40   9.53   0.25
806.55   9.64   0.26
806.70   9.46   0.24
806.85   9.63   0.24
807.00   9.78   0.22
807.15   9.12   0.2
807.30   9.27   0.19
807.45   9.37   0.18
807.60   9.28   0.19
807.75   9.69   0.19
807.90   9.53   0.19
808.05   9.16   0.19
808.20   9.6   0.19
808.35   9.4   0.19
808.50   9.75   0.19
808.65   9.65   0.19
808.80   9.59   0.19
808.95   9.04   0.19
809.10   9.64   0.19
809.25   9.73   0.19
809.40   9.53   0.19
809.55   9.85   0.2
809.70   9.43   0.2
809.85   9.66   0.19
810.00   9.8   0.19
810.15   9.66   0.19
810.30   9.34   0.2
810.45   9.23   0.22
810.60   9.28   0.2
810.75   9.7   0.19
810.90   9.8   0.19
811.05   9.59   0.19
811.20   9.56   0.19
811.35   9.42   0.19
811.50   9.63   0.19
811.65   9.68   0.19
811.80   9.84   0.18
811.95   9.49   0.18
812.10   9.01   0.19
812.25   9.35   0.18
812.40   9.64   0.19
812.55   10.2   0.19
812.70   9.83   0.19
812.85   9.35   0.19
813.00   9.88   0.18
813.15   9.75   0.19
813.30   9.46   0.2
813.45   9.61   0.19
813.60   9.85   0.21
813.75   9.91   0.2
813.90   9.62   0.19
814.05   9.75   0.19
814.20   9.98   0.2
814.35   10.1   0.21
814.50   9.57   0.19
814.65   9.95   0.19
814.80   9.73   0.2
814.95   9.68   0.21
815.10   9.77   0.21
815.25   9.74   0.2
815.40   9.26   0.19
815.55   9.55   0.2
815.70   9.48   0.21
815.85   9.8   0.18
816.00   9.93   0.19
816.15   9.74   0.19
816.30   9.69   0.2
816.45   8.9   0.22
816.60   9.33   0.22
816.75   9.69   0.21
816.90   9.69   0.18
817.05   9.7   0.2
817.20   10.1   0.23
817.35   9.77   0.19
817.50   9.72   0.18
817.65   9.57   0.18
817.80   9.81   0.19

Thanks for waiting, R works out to 0.01 nm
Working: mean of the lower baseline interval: 9.57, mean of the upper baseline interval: 9.77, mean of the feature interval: 9.62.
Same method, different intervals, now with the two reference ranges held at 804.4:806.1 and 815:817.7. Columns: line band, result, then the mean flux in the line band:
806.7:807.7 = 0.013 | 9.42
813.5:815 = -0.031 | 9.81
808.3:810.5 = 0.002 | 9.56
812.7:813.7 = -0.007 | 9.67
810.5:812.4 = 0.011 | 9.53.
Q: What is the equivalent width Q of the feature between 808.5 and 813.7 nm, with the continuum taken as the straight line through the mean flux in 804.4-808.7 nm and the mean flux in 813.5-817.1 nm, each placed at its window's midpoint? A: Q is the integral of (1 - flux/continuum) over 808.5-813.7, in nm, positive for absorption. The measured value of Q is 0.002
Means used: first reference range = 9.51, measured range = 9.59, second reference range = 9.68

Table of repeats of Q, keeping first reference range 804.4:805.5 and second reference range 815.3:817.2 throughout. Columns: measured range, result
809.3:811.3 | -0.01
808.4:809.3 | 0.00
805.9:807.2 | -0.01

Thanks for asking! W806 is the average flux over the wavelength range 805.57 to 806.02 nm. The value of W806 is 9.58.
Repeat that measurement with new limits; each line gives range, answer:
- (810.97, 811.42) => 9.53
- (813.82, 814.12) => 9.69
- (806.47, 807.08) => 9.62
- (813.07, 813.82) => 9.72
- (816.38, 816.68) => 9.13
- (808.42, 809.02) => 9.51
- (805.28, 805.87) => 9.49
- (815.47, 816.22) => 9.7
